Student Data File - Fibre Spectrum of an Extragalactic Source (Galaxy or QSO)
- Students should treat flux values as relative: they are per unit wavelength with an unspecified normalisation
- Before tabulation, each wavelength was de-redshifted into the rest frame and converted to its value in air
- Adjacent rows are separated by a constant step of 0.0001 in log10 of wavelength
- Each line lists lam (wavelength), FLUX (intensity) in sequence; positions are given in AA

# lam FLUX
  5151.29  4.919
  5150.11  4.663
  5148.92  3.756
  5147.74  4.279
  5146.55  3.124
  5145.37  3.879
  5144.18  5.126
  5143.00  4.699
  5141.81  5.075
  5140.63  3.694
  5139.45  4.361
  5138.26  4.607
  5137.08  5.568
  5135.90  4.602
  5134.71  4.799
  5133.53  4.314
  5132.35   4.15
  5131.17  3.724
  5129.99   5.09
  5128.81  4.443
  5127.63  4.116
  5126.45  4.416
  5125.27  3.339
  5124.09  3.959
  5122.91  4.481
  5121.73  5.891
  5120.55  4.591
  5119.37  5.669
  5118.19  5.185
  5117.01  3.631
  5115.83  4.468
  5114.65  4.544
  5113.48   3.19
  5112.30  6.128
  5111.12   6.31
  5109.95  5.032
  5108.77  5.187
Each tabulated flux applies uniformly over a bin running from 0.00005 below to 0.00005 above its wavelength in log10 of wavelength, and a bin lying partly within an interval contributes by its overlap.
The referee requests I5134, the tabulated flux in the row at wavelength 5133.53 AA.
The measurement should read 4.314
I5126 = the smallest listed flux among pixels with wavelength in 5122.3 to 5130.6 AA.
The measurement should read 3.339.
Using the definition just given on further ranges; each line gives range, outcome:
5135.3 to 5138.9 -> 4.602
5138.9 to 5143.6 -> 3.694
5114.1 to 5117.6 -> 3.631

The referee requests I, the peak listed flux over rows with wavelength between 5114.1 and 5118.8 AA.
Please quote 5.185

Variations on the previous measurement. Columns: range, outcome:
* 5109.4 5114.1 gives 6.31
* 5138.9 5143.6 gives 5.075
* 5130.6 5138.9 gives 5.568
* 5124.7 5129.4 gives 4.443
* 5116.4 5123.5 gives 5.891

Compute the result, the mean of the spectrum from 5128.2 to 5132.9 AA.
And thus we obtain 4.36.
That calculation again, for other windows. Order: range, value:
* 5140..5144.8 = 4.64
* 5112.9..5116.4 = 4.07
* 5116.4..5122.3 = 4.98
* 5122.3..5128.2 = 4.07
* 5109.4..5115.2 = 5.05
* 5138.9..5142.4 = 4.39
